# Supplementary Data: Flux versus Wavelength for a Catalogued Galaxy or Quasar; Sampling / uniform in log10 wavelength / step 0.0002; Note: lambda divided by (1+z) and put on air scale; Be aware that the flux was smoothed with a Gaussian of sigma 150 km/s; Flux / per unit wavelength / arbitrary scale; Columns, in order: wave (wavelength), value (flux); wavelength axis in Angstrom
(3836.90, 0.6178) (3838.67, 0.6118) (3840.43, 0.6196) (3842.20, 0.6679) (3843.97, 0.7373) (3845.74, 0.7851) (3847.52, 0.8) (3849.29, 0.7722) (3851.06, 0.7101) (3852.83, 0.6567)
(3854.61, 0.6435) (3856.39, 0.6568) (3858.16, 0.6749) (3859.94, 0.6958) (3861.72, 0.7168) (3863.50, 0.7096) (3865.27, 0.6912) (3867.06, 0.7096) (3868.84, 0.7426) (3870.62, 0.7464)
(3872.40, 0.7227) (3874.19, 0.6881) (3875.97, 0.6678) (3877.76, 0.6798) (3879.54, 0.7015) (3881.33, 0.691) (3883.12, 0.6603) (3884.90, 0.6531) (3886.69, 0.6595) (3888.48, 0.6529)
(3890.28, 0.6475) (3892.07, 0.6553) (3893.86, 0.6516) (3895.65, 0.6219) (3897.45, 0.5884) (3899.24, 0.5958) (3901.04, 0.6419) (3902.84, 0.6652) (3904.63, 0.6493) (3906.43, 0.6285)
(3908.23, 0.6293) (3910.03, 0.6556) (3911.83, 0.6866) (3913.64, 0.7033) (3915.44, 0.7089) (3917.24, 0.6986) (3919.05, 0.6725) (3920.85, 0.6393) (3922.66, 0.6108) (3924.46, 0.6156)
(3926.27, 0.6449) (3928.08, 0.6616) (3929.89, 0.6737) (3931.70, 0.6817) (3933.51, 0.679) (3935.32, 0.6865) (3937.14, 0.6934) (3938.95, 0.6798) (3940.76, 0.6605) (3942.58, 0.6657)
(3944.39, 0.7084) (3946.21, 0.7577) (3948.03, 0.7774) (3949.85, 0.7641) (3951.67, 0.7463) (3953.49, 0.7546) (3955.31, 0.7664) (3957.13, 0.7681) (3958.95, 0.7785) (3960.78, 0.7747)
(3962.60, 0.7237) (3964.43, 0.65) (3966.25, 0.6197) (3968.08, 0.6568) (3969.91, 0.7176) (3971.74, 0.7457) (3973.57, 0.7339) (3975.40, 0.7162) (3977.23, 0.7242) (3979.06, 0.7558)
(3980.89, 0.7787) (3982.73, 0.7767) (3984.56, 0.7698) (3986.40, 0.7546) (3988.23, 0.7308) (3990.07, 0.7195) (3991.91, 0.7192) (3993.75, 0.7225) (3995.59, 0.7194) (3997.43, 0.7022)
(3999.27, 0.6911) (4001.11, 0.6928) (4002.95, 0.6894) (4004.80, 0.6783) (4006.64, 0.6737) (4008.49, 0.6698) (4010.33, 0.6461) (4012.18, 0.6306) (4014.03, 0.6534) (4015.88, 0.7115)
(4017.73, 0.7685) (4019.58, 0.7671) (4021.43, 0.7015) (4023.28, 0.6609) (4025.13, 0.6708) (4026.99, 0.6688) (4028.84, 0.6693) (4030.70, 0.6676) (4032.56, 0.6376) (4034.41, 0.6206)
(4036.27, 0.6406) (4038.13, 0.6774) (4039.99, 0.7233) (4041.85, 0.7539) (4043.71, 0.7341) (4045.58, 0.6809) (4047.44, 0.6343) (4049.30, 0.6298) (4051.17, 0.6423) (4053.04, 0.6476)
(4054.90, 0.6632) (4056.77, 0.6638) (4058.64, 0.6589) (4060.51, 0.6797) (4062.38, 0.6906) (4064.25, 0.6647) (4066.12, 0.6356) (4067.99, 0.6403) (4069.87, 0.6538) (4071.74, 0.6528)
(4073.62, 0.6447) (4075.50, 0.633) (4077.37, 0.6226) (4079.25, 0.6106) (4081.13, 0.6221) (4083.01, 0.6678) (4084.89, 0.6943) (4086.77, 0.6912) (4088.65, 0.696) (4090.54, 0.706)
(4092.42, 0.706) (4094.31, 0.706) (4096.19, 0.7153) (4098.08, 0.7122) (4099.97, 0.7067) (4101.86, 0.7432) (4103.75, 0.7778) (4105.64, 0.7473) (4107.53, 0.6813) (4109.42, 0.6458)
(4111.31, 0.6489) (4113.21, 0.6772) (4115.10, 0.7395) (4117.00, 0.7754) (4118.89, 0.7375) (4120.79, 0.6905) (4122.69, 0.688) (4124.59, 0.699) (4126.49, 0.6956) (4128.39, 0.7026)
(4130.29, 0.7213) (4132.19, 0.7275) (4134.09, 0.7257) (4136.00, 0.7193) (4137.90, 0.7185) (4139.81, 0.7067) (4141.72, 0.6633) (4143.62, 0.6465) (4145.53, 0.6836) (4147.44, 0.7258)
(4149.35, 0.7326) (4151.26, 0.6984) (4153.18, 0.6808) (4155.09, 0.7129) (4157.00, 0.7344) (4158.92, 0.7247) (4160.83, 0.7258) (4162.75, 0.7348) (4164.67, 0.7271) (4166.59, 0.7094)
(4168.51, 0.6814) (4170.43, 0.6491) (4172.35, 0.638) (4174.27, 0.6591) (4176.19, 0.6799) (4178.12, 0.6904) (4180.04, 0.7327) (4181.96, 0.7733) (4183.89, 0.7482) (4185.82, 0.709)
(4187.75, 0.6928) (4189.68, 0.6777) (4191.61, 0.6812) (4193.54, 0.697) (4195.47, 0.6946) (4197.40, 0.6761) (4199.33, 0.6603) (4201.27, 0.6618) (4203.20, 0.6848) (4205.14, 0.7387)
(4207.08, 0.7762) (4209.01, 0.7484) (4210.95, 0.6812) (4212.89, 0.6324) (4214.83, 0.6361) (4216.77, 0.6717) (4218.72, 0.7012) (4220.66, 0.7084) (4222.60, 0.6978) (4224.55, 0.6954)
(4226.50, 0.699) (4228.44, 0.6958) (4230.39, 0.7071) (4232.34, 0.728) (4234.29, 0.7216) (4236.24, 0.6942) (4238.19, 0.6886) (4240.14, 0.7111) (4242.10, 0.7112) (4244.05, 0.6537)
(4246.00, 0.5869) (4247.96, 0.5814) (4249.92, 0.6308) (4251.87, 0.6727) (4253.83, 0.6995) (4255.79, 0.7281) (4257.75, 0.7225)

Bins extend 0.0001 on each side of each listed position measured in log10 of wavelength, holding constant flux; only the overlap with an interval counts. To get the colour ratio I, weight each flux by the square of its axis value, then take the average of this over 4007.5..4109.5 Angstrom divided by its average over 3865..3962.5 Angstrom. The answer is 1.06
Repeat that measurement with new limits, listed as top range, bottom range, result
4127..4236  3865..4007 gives 1.14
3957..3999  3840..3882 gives 1.10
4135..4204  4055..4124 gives 1.06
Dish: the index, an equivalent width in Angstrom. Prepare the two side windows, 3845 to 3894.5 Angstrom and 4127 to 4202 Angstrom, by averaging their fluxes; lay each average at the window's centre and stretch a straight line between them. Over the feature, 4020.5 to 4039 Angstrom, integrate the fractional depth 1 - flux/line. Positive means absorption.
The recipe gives 1.0 Angstrom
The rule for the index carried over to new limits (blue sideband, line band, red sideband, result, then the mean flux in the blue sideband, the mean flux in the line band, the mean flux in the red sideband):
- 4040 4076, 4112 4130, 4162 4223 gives -0.8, 0.665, 0.711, 0.695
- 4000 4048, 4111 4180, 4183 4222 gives -1.3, 0.682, 0.703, 0.694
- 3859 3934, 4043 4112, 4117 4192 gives 2.0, 0.669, 0.674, 0.705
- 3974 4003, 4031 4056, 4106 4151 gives 1.8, 0.73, 0.668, 0.703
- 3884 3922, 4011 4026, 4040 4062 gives -0.6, 0.652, 0.695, 0.674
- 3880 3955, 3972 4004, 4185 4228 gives -2.5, 0.672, 0.729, 0.692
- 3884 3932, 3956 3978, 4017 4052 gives -1.7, 0.651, 0.718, 0.681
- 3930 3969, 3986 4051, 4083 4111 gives 2.0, 0.713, 0.688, 0.707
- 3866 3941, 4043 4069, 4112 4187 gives 1.1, 0.667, 0.661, 0.707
